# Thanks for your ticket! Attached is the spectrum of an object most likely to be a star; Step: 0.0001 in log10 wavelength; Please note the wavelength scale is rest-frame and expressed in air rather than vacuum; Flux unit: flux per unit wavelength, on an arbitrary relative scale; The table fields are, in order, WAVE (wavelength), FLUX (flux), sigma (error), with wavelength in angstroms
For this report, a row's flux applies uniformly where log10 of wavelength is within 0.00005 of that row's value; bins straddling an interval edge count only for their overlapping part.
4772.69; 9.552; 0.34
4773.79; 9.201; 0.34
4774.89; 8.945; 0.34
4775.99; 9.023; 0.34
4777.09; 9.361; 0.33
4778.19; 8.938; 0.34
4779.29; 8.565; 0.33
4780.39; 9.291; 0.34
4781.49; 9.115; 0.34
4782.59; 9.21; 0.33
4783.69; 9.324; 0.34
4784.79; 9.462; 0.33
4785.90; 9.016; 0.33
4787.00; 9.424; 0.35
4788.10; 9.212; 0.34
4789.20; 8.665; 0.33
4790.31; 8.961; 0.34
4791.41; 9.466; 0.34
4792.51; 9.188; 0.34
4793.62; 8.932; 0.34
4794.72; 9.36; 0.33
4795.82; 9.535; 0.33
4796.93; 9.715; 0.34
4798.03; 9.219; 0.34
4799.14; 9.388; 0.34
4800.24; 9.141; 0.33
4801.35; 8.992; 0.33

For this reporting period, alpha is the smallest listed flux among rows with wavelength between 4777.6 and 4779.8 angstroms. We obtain 8.565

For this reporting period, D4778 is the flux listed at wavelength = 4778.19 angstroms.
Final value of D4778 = 8.938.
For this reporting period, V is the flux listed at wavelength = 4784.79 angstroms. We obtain 9.462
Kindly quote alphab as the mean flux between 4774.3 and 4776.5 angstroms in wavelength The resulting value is 8.98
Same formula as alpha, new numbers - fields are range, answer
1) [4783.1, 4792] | 8.665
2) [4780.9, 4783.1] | 9.115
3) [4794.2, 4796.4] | 9.36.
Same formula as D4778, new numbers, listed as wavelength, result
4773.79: 9.201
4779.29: 8.565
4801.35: 8.992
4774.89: 8.945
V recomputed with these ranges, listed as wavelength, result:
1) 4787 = 9.424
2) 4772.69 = 9.552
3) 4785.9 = 9.016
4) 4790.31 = 8.961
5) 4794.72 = 9.36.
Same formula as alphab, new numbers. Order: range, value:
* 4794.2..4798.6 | 9.45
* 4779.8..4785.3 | 9.28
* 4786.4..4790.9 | 9.07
